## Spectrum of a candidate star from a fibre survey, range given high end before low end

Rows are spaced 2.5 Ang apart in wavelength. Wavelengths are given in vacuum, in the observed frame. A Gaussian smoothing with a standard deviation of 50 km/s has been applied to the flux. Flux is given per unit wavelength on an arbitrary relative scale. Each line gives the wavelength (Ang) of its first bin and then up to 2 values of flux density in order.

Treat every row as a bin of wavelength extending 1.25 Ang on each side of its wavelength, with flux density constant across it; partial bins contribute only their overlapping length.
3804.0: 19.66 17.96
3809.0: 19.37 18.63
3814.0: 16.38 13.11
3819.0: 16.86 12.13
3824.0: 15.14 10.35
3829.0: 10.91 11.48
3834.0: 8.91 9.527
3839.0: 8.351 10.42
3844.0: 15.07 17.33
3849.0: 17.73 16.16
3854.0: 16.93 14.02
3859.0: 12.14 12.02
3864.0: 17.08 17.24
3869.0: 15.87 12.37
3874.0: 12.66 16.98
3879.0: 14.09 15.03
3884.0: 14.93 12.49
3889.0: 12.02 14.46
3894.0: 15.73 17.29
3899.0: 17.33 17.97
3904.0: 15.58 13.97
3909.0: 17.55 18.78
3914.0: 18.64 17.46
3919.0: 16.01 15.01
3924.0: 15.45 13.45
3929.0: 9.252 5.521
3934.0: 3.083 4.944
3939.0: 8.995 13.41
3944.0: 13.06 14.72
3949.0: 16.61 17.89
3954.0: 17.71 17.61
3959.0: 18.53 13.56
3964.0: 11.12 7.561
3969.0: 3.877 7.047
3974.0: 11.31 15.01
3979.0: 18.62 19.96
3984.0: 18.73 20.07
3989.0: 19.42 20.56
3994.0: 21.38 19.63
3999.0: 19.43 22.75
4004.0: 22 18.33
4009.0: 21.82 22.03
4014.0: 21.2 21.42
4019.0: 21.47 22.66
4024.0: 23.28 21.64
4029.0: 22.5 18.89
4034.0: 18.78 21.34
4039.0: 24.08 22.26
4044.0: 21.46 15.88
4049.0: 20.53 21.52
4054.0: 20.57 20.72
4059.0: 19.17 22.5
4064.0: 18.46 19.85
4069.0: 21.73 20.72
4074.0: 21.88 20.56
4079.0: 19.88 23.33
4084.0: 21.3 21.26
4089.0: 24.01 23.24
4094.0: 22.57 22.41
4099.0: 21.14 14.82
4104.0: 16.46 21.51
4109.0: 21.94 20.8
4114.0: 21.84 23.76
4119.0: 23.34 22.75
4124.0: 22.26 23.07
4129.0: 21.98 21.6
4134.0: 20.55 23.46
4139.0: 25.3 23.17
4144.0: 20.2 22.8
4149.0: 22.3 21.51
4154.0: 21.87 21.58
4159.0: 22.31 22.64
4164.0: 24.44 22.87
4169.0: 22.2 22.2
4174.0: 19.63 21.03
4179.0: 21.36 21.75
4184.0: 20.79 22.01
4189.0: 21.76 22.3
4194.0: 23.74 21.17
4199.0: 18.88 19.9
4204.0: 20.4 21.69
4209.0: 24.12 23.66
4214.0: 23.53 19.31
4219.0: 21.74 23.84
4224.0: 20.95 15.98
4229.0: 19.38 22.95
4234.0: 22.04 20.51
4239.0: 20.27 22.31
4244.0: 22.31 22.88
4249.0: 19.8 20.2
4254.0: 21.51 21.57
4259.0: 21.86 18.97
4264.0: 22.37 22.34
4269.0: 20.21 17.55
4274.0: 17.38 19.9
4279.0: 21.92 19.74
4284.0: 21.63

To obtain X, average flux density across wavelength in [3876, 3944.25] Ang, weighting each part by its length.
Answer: 13.9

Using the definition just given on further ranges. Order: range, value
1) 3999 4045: 21.5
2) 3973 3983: 16.4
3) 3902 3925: 16.6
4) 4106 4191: 22.1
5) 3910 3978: 12.8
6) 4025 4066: 20.6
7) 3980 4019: 20.6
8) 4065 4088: 21.2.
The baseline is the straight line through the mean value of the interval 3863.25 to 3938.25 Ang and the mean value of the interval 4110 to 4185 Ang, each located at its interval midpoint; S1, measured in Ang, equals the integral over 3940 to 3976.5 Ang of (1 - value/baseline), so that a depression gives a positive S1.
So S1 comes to 6.5 Ang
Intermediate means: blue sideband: 14.2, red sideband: 22.2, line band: 13.2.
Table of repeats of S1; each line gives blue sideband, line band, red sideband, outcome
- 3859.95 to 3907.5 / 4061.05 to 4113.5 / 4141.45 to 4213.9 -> -3.2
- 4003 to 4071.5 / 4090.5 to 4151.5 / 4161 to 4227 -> -1.3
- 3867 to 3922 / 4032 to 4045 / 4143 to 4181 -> -1.7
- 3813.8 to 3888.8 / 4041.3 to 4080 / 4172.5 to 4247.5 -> -4.7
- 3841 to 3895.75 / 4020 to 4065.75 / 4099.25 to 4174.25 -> -3.6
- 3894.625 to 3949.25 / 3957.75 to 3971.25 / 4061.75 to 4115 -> 4.3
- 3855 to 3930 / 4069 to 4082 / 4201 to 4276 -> -2.1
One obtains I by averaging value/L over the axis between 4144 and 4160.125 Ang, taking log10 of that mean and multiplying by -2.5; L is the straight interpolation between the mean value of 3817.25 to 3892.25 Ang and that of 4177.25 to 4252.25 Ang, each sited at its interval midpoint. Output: -0.10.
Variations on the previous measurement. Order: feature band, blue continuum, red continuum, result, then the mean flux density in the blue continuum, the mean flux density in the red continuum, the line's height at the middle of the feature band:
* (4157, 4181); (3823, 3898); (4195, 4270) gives -0.11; 13.8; 21.2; 20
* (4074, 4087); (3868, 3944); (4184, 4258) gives -0.18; 13.9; 21.4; 18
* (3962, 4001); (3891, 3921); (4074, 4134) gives 0.19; 16.7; 21.5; 18.6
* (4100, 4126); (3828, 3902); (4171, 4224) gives -0.07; 14.1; 21.6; 19.7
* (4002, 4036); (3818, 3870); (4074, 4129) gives -0.12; 13.6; 21.6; 19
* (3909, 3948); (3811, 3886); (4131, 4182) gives 0.25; 13.9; 22.1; 16.1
